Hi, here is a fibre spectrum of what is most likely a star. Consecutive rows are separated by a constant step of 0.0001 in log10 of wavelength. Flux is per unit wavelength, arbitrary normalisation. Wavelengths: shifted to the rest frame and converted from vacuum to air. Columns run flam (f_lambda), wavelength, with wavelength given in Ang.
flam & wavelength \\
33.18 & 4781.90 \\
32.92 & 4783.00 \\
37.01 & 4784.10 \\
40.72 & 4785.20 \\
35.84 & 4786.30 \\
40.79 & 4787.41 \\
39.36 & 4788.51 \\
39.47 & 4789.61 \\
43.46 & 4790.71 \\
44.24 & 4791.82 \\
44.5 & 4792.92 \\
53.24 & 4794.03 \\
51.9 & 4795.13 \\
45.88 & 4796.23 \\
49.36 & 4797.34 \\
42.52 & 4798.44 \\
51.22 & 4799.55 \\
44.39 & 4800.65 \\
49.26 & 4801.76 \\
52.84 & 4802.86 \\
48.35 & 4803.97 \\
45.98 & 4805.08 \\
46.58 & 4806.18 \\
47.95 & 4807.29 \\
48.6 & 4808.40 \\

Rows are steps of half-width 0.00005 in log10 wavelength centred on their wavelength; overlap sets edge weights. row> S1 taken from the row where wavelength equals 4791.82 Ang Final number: 44.24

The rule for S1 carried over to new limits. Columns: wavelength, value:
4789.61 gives 39.47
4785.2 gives 40.72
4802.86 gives 52.84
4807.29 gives 47.95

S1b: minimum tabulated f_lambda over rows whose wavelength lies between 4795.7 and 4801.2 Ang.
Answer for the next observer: 42.52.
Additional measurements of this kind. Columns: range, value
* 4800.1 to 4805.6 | 44.39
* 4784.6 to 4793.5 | 35.84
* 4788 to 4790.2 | 39.36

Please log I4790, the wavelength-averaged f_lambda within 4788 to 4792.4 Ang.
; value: 41.7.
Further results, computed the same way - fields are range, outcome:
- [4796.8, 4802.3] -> 47.3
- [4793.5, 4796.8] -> 50.4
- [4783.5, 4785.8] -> 38.8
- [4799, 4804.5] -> 49.2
